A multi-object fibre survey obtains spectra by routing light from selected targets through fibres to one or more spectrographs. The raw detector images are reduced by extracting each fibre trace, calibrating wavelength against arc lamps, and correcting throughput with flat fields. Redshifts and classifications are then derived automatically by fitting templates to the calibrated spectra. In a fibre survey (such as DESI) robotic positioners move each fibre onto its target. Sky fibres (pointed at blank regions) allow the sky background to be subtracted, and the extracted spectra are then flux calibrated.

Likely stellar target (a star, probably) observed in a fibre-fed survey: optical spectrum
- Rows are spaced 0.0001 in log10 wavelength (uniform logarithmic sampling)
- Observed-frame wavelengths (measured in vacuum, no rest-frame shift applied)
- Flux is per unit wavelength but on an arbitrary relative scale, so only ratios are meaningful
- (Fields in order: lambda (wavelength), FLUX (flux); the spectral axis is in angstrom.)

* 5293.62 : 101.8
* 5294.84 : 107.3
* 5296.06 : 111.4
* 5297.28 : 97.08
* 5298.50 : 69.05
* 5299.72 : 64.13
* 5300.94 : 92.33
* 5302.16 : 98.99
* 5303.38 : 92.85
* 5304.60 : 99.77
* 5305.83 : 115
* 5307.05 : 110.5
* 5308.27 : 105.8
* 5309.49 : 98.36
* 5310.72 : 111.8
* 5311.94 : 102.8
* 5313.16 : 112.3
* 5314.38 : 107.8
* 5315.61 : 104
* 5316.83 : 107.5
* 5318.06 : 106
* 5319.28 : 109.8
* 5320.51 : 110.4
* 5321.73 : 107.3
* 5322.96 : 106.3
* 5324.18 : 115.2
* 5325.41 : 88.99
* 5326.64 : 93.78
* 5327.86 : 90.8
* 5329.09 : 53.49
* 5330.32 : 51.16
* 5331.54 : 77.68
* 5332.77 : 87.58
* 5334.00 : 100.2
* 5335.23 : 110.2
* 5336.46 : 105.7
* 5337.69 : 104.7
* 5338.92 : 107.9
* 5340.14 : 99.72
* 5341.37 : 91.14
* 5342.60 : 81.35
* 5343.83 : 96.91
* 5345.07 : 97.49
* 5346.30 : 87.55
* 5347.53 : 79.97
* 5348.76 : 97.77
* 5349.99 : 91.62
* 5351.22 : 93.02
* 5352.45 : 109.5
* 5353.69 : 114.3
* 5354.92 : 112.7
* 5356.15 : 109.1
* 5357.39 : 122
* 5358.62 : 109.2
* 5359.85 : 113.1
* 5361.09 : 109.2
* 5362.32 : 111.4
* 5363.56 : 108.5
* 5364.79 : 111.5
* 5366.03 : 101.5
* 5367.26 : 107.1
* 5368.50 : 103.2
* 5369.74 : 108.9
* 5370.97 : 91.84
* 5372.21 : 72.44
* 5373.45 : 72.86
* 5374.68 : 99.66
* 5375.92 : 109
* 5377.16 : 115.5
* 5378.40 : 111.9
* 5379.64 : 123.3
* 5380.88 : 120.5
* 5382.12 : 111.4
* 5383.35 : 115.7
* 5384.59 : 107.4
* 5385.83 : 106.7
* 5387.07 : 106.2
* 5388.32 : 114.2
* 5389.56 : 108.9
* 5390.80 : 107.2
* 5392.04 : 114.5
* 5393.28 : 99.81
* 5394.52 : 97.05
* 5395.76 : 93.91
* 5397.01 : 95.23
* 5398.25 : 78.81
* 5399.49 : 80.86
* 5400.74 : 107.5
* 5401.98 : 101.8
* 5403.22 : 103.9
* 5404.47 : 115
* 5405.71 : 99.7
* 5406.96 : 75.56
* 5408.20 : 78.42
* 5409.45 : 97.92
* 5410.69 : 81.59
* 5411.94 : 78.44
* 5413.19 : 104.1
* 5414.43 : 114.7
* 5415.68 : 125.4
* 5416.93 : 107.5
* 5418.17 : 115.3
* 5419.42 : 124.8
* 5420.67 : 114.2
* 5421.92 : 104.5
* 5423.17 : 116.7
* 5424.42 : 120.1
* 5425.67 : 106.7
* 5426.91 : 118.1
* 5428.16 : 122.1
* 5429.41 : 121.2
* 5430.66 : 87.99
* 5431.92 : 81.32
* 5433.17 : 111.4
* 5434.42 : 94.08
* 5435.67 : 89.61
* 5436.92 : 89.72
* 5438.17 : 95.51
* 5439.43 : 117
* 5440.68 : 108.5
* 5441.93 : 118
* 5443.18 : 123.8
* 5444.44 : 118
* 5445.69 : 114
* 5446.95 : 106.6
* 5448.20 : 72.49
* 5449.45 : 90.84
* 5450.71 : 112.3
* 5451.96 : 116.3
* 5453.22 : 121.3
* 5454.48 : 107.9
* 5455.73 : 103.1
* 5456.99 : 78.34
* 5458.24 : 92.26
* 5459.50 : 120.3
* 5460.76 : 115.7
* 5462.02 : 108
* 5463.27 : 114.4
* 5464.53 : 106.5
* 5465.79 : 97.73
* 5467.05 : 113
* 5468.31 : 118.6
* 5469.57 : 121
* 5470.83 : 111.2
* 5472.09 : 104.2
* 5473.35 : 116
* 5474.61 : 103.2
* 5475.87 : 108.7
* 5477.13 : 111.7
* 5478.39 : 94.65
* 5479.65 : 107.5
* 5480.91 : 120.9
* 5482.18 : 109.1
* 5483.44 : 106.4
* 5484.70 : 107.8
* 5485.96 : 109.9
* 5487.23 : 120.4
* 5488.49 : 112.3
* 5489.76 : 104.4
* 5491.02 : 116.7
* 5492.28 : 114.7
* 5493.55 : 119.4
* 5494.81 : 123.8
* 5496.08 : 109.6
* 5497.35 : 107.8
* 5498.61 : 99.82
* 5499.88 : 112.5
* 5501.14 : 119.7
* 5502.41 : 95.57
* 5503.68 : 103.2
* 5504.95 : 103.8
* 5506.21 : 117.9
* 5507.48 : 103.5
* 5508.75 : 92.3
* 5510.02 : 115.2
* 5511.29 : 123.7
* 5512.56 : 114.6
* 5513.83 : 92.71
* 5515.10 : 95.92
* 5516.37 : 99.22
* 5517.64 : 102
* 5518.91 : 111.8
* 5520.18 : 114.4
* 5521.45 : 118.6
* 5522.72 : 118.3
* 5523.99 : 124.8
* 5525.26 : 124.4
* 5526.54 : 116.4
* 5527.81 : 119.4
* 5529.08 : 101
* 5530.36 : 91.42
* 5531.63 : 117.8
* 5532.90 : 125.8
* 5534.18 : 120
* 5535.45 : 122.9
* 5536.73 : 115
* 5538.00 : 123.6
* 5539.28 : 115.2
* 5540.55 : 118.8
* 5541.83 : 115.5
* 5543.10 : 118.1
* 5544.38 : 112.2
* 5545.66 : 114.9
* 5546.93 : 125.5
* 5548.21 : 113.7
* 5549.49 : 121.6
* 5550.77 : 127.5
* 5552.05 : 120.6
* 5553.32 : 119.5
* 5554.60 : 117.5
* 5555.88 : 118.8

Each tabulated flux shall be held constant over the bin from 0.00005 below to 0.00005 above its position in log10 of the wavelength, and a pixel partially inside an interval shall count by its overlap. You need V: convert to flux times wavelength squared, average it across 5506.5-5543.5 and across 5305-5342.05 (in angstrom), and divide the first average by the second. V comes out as 1.22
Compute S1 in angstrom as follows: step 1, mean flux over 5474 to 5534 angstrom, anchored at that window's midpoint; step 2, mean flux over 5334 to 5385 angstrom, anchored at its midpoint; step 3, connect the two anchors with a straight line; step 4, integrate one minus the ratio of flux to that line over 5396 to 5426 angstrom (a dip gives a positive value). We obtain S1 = 1.2 angstrom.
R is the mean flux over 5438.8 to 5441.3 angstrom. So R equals 113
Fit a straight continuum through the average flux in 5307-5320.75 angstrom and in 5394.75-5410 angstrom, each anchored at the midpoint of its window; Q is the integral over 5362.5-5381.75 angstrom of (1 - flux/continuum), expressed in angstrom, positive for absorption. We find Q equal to -1.1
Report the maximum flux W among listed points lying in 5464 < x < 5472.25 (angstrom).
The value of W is 121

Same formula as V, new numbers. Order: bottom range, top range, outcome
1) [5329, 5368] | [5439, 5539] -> 1.17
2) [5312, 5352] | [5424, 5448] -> 1.15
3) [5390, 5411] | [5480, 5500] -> 1.20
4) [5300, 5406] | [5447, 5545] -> 1.14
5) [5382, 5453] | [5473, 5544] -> 1.11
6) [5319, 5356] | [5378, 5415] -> 1.08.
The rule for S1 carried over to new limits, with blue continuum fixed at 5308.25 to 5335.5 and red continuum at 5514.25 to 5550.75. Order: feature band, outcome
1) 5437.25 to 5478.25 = 0.34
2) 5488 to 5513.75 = 0.53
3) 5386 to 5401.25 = 0.47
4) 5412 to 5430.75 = -1.28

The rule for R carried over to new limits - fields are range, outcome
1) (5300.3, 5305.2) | 95.8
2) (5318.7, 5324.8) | 110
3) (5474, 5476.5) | 106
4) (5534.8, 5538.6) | 121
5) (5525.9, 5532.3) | 109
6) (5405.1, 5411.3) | 86.6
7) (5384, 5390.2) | 109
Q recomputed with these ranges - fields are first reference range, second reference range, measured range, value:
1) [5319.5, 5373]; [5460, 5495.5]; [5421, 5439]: 0.4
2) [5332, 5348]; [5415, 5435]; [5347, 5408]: -0.6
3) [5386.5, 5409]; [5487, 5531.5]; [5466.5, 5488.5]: -0.8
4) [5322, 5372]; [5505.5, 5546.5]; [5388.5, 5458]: 0.9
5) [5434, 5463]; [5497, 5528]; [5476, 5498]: -0.7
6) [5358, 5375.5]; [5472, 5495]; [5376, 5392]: -1.5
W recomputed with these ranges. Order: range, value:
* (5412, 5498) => 125.4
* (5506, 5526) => 124.8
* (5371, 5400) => 123.3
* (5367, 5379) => 115.5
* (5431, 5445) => 123.8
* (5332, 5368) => 122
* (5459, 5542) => 125.8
